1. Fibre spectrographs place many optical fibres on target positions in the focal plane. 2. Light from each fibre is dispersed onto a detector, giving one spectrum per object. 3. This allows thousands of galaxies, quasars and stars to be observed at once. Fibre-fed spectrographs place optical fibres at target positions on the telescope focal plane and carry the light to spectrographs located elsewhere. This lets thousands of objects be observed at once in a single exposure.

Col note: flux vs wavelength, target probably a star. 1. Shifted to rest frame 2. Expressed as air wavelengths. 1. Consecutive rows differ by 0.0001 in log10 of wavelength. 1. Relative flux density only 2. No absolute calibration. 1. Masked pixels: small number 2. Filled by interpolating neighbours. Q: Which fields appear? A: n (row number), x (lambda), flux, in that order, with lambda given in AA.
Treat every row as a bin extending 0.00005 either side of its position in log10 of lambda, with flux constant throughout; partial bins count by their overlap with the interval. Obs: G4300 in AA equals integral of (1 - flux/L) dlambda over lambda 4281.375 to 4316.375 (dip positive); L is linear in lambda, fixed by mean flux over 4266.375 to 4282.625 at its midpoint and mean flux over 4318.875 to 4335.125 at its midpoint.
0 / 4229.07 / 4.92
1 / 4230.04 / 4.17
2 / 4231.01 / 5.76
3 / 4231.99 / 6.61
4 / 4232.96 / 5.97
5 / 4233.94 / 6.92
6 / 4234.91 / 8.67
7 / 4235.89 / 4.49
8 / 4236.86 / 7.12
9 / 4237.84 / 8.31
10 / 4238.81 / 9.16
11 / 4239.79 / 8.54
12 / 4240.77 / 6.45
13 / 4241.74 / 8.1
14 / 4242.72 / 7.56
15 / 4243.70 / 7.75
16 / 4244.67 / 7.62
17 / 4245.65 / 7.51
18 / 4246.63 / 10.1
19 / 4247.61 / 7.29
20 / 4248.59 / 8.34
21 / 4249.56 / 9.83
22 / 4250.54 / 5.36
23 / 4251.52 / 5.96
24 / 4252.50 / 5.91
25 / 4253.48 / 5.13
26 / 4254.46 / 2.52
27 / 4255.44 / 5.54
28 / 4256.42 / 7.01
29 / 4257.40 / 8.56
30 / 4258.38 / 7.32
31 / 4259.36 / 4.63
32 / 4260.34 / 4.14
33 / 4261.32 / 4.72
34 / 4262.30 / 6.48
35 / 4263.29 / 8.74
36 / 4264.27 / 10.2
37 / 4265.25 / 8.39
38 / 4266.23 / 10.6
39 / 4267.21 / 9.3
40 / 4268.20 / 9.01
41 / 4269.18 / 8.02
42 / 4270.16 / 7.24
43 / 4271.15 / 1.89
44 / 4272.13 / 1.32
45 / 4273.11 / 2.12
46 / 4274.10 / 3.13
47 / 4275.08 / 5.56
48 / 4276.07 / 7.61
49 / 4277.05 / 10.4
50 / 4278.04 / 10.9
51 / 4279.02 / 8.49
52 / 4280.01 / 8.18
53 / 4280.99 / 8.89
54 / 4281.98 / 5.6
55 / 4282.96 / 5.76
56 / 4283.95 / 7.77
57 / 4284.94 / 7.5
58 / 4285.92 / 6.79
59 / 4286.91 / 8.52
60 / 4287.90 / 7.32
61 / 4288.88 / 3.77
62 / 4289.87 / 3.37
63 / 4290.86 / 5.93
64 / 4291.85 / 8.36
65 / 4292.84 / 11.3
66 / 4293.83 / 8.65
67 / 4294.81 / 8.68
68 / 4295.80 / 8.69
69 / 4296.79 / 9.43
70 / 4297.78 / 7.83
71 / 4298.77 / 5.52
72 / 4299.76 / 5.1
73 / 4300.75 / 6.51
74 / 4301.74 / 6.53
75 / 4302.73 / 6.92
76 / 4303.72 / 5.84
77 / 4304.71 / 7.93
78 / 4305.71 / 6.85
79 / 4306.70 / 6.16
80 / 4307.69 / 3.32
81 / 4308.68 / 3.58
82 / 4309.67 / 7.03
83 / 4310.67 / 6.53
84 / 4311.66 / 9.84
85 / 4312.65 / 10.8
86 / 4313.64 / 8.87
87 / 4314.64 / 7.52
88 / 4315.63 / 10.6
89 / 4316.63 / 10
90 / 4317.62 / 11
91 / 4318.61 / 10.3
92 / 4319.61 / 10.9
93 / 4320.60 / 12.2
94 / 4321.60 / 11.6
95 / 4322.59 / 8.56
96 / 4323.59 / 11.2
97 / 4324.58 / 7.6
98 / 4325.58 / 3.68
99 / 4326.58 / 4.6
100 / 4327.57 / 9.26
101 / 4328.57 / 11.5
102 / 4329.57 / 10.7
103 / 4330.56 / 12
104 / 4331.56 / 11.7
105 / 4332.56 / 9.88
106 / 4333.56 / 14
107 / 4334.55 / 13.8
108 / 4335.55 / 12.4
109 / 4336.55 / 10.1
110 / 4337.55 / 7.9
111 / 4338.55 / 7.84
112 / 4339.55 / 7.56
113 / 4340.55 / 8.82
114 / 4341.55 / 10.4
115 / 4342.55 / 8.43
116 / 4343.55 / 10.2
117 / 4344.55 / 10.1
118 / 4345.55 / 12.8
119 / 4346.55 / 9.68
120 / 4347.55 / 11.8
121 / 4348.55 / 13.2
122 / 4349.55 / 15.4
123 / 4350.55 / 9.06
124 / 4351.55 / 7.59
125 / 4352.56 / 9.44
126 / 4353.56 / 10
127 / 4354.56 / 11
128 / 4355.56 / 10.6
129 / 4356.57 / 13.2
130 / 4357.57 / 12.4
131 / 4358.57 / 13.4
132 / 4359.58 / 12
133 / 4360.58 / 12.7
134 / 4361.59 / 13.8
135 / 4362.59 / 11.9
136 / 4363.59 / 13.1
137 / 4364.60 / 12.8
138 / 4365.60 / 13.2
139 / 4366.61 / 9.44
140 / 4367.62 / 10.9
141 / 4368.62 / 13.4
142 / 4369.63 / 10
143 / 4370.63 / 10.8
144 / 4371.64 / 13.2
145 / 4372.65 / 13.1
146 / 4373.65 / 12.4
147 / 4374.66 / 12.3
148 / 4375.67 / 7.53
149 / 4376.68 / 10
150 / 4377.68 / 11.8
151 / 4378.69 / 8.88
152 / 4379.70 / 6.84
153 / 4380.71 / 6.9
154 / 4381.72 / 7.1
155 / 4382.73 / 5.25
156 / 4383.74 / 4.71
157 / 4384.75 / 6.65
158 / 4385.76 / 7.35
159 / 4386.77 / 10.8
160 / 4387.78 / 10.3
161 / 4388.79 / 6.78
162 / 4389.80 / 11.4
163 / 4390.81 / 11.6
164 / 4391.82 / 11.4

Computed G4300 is 4.9 AA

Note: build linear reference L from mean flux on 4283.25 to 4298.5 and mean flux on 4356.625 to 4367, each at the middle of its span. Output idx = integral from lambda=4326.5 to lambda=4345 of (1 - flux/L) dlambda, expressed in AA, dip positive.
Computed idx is 0.85 AA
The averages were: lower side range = 7.54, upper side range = 12.5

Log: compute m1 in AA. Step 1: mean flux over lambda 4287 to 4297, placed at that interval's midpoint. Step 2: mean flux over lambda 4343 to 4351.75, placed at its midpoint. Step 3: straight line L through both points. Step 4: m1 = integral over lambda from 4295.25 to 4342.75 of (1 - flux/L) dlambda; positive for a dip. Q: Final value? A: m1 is 3.2 AA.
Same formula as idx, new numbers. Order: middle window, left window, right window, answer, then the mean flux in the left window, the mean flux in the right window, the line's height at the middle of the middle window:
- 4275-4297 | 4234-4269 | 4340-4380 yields 2.11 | 7.33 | 11.2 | 8.56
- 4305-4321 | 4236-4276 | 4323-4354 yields 1.17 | 6.8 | 10.1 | 9.07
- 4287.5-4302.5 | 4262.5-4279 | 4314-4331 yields 2.13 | 7.18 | 9.59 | 8.31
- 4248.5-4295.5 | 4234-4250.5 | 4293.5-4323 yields 6.34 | 7.83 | 8.11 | 7.96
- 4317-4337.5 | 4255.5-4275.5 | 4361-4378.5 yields -1.61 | 6.4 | 11.7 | 9.54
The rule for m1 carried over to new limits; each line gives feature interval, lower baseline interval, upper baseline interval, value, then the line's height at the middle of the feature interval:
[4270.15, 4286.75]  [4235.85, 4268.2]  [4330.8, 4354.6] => 3.69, 8.25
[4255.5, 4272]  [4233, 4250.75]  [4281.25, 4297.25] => 1.01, 7.55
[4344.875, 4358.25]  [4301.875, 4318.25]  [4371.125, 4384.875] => -4.24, 8.55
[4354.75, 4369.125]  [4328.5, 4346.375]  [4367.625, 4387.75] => -3.53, 9.89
